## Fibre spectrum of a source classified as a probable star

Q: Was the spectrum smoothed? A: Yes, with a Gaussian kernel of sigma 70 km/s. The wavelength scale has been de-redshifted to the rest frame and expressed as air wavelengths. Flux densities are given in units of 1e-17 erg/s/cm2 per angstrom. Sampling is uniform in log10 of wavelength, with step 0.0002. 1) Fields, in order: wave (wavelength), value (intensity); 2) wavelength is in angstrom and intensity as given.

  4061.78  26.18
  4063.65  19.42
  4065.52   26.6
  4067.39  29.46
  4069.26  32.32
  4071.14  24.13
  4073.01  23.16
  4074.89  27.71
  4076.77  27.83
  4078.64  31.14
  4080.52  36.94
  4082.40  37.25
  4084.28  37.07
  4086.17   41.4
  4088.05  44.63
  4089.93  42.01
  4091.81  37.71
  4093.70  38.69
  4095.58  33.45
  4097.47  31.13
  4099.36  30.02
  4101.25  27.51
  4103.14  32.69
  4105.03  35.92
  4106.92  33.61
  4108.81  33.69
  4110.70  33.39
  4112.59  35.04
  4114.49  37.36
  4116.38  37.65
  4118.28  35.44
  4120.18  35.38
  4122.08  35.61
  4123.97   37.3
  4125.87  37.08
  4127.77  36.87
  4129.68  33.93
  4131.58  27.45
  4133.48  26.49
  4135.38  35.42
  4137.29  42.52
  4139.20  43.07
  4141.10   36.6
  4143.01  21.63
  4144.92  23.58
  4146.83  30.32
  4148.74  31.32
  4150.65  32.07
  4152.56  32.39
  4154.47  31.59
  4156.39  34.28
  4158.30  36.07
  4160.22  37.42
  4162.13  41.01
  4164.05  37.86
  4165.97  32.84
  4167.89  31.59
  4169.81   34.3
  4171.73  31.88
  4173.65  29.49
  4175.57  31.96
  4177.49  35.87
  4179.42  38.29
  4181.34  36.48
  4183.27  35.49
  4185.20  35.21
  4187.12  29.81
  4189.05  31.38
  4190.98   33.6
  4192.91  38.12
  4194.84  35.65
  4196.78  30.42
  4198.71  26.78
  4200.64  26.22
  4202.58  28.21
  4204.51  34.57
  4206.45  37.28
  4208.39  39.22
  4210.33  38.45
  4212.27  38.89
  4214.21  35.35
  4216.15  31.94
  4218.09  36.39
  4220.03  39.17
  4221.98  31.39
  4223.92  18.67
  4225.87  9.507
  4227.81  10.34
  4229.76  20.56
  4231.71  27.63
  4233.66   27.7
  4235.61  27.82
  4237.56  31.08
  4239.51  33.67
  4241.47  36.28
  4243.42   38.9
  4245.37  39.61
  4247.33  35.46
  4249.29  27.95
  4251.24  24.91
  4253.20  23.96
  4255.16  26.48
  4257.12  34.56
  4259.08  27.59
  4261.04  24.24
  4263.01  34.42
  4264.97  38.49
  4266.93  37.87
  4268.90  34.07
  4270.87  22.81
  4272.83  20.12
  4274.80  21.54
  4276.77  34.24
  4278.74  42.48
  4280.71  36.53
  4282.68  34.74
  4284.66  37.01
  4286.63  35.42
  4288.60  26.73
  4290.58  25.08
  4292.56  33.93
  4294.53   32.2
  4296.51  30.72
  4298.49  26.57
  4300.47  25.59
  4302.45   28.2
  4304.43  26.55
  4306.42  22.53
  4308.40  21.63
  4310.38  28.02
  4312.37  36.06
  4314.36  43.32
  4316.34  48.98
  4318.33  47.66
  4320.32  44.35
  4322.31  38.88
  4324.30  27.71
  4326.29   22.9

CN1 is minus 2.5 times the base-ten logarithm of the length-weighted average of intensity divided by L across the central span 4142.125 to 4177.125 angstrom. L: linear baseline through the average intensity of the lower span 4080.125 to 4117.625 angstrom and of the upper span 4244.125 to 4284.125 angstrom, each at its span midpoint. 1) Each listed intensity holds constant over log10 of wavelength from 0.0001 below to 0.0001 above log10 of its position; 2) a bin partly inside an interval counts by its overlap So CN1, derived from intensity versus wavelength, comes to 0.056 mag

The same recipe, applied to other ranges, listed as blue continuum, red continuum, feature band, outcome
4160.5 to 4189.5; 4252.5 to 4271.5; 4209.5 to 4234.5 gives 0.16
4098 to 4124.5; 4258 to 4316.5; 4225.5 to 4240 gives 0.32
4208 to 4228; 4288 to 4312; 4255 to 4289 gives -0.12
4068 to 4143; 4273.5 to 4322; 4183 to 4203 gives 0.06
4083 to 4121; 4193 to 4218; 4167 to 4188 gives 0.02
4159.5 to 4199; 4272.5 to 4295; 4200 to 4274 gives 0.09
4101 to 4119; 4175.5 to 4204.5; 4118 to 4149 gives 0.02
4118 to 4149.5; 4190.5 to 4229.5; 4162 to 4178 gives -0.05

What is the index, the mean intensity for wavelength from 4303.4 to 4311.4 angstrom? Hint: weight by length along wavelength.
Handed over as 24.7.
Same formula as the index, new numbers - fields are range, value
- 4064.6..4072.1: 28.1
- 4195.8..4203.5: 27.9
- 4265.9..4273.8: 28.8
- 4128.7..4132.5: 30.7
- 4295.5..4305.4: 27.5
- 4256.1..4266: 31.9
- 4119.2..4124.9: 36.1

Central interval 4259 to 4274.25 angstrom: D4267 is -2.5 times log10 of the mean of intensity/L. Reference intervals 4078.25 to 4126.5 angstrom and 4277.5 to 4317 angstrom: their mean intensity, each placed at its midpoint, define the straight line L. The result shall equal 0.095 mag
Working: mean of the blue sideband 35.8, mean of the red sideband 32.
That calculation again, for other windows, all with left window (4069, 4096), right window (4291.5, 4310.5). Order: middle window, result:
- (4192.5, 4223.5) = -0.12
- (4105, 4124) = -0.06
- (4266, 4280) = -0.08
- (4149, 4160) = -0.04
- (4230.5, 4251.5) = -0.09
